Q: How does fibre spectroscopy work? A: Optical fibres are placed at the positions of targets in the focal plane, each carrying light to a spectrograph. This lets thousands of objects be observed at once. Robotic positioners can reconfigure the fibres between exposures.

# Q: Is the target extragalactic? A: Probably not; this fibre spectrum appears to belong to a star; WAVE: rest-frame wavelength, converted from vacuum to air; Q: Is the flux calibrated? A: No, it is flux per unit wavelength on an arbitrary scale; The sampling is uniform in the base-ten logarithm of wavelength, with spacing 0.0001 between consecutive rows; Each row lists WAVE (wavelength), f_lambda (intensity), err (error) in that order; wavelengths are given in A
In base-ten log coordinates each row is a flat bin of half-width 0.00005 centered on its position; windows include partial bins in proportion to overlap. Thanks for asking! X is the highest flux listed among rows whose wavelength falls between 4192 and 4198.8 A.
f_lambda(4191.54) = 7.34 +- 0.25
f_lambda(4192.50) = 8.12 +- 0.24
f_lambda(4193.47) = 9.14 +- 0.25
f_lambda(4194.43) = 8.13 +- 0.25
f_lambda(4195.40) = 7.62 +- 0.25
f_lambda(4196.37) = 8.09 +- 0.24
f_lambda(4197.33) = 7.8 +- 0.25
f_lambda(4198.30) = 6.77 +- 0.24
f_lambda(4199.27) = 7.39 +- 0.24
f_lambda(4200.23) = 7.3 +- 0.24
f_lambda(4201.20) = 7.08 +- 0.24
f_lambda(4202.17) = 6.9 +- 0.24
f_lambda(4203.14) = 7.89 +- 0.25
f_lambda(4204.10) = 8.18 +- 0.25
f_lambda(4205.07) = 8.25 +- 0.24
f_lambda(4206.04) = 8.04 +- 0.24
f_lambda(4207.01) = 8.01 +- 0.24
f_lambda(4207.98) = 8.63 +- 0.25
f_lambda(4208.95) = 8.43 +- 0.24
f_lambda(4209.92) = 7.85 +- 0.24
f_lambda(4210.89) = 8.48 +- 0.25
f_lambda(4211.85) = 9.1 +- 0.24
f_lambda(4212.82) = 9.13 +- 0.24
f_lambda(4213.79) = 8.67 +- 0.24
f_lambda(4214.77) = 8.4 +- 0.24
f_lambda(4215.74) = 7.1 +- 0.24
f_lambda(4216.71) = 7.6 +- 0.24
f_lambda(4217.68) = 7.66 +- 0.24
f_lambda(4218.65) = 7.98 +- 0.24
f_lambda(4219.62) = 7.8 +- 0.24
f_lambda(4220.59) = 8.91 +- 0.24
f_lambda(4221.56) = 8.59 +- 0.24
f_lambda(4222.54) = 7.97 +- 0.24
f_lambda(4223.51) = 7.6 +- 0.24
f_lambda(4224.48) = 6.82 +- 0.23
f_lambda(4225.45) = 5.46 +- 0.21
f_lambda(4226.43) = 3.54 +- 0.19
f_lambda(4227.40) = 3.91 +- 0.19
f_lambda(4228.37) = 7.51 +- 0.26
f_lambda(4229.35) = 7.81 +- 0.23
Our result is 9.14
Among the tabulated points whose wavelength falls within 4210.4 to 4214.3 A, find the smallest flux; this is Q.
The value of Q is 8.48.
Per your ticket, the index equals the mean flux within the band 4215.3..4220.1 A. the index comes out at 7.64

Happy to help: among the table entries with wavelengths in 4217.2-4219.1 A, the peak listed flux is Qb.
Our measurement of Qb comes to 7.98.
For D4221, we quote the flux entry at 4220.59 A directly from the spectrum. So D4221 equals 8.91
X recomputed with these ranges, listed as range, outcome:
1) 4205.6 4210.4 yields 8.63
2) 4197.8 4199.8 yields 7.39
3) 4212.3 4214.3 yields 9.13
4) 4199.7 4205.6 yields 8.25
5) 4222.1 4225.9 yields 7.97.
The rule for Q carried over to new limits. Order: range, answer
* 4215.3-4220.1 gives 7.1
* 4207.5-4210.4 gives 7.85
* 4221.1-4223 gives 7.97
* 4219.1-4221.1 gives 7.8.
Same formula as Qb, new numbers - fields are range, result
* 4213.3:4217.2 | 8.67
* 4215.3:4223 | 8.91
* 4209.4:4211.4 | 8.48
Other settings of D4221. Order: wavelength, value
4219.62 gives 7.8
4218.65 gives 7.98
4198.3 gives 6.77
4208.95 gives 8.43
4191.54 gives 7.34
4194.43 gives 8.13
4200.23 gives 7.3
